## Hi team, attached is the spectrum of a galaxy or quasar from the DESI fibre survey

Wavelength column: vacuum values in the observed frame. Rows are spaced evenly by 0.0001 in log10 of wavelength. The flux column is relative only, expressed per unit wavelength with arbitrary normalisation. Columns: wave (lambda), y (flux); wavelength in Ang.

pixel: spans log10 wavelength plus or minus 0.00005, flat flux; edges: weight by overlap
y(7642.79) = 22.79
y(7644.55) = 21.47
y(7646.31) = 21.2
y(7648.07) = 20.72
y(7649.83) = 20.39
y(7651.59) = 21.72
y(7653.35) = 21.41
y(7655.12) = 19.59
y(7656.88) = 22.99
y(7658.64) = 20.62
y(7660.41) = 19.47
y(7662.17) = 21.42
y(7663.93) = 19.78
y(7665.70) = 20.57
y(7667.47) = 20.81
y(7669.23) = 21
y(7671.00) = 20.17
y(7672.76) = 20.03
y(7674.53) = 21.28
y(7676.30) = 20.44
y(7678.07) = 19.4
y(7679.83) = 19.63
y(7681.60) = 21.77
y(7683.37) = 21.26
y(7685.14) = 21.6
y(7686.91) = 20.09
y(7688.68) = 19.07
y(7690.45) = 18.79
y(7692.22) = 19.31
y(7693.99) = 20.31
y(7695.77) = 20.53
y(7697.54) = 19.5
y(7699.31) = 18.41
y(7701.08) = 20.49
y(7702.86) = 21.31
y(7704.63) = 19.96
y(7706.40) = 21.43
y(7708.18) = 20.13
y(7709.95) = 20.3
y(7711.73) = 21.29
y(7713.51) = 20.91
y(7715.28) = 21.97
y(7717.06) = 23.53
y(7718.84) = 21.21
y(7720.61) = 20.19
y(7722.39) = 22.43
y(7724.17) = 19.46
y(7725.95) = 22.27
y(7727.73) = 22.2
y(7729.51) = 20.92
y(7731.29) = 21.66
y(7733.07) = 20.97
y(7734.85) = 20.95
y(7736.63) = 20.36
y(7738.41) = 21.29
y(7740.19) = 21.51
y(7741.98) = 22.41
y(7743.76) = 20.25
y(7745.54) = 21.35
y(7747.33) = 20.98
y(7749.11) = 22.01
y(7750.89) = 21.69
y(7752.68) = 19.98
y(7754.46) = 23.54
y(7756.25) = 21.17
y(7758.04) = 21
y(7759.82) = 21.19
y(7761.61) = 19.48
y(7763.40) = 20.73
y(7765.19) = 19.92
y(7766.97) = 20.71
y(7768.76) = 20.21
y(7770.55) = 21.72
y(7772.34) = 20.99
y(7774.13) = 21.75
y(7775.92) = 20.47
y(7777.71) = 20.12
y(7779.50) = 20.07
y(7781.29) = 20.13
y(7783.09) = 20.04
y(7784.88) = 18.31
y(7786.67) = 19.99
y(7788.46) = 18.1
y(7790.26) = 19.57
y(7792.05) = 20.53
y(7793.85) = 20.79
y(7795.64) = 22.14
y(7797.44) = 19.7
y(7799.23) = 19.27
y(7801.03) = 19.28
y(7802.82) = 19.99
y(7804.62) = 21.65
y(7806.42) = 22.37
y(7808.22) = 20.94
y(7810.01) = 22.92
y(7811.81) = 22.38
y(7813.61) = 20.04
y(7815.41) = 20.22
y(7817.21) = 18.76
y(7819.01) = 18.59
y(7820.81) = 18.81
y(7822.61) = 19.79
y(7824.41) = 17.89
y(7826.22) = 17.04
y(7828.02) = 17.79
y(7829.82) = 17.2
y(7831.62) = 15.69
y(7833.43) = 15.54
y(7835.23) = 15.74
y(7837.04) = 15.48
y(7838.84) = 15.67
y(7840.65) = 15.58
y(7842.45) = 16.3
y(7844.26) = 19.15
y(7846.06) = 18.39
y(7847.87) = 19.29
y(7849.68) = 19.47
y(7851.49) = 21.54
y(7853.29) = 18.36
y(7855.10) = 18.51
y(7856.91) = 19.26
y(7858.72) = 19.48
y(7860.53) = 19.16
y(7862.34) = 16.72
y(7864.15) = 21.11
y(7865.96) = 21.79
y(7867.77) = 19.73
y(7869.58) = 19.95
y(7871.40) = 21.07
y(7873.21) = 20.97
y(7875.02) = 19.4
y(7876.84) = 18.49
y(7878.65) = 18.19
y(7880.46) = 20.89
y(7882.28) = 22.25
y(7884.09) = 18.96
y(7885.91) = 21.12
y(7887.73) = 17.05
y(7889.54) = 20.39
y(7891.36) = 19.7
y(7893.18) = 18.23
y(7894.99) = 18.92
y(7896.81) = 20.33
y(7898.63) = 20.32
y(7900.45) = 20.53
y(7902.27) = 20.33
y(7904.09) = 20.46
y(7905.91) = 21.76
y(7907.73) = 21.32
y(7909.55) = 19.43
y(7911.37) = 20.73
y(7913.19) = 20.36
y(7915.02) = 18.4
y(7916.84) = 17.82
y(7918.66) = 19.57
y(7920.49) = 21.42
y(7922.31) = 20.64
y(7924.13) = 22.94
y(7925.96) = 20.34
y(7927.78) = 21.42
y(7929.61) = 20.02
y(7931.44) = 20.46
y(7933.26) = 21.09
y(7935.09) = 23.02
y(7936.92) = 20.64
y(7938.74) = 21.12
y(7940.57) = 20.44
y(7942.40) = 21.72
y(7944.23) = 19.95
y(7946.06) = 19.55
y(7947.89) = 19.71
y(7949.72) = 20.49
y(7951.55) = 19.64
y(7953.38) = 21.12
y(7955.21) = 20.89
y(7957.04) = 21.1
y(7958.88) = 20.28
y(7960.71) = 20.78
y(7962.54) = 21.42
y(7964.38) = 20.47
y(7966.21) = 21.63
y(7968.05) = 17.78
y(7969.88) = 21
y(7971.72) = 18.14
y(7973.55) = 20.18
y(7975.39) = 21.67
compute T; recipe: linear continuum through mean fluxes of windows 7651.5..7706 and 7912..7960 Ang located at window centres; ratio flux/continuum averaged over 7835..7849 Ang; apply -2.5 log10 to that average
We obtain 0.20 mag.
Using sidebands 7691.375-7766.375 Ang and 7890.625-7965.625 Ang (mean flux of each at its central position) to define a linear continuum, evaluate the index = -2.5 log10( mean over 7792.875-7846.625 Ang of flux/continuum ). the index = 0.10 mag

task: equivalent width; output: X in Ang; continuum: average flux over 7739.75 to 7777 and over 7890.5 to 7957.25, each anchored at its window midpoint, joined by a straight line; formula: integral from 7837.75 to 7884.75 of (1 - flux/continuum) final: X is 3.3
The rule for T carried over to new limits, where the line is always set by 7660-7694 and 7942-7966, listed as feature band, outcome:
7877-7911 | 0.03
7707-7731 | -0.05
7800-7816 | -0.03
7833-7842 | 0.29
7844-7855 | 0.06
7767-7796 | 0.01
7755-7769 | -0.01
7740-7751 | -0.05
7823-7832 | 0.18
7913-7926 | 0.02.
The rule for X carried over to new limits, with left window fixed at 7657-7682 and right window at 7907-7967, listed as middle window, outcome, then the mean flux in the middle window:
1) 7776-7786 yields 0.4 Ang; 19.8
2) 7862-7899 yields 1.4 Ang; 19.8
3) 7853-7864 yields 1.0 Ang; 18.8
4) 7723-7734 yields -0.4 Ang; 21.3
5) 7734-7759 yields -1.0 Ang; 21.3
